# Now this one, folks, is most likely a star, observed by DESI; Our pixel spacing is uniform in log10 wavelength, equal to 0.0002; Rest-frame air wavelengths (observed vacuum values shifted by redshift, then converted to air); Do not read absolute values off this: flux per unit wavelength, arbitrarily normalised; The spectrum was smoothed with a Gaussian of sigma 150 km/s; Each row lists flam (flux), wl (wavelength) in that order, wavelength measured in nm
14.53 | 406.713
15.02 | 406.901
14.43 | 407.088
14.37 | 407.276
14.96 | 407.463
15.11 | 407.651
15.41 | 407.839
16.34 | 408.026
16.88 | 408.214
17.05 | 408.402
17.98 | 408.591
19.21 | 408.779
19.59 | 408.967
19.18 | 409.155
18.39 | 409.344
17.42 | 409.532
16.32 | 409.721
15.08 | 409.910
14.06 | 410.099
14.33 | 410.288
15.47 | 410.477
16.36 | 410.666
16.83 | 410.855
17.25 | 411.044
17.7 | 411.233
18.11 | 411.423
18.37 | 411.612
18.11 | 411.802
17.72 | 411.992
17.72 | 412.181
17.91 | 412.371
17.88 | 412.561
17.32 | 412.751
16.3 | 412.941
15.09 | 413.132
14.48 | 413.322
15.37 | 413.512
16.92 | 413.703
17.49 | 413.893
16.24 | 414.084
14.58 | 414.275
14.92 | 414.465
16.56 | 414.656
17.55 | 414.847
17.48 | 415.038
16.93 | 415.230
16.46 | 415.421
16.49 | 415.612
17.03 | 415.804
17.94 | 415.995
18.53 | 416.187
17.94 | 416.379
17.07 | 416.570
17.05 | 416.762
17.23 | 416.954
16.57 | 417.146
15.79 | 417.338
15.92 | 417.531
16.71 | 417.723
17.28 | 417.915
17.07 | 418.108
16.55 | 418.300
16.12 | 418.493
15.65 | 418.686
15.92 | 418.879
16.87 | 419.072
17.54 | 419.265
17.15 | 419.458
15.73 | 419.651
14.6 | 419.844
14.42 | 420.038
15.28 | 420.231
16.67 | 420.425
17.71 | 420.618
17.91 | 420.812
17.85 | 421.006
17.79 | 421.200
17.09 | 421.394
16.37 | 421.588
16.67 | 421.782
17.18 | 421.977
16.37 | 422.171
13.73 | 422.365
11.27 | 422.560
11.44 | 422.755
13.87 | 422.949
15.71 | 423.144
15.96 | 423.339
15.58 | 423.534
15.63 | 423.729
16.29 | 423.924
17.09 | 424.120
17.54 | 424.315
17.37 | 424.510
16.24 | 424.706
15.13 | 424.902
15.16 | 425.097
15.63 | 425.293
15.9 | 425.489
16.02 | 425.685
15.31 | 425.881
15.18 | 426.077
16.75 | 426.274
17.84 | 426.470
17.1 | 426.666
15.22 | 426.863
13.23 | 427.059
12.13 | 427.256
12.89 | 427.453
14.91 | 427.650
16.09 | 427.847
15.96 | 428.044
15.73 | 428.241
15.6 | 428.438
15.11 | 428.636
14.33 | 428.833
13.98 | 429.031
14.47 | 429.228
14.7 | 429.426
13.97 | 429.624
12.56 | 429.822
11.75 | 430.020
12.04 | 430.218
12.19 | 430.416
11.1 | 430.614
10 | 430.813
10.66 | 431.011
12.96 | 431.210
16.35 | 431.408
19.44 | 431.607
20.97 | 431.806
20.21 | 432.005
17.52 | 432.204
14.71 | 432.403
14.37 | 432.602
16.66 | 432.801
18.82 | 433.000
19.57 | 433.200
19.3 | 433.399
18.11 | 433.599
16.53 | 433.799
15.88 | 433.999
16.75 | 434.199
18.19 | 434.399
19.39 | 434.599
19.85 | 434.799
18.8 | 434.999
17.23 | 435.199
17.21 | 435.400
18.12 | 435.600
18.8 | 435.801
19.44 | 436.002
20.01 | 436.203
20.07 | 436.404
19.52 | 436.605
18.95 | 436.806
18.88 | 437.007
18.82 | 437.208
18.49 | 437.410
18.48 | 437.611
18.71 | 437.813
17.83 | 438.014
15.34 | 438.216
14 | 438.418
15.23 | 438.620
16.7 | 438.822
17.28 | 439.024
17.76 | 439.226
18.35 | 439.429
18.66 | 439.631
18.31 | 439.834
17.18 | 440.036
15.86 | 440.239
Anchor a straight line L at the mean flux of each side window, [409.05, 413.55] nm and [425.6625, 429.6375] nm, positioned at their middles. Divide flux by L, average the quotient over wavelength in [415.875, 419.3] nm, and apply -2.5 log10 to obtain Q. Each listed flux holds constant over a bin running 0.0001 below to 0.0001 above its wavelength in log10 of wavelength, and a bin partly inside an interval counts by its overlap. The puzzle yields -0.05 mag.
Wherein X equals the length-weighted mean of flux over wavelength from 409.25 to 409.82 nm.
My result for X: 17.4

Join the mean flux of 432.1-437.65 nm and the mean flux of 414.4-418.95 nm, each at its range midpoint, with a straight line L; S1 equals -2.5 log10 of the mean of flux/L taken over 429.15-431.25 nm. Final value 0.40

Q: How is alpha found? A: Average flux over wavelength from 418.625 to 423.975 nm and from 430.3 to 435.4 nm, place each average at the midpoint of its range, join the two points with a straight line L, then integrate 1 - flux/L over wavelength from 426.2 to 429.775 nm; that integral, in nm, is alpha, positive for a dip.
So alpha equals 0.30 nm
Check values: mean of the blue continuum 15.9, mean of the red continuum 16.6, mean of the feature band 15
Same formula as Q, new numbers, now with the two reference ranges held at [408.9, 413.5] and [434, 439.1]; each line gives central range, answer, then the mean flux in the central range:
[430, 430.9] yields 0.48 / 11.4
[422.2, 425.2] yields 0.15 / 15.2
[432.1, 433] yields 0.11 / 16.2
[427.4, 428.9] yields 0.17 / 15.2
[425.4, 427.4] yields 0.14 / 15.4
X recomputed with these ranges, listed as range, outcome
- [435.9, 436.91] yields 19.6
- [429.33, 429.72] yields 14.3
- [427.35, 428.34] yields 15.1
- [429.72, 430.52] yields 12.1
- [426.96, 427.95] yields 13.9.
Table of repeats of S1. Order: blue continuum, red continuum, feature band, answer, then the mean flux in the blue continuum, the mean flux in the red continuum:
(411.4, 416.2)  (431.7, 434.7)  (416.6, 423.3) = 0.07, 16.9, 17.8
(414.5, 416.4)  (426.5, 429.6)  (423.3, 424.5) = -0.06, 17.2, 14.8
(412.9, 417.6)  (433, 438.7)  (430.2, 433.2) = 0.16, 16.6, 18.1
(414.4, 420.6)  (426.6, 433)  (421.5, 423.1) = 0.09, 16.6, 14.7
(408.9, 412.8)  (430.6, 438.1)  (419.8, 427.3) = 0.11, 17.2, 17.6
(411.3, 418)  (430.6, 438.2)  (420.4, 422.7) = 0.06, 16.9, 17.6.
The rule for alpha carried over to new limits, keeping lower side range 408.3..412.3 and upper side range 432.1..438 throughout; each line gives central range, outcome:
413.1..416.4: 0.164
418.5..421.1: 0.179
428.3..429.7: 0.259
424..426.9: 0.255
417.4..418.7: 0.077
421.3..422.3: 0.059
